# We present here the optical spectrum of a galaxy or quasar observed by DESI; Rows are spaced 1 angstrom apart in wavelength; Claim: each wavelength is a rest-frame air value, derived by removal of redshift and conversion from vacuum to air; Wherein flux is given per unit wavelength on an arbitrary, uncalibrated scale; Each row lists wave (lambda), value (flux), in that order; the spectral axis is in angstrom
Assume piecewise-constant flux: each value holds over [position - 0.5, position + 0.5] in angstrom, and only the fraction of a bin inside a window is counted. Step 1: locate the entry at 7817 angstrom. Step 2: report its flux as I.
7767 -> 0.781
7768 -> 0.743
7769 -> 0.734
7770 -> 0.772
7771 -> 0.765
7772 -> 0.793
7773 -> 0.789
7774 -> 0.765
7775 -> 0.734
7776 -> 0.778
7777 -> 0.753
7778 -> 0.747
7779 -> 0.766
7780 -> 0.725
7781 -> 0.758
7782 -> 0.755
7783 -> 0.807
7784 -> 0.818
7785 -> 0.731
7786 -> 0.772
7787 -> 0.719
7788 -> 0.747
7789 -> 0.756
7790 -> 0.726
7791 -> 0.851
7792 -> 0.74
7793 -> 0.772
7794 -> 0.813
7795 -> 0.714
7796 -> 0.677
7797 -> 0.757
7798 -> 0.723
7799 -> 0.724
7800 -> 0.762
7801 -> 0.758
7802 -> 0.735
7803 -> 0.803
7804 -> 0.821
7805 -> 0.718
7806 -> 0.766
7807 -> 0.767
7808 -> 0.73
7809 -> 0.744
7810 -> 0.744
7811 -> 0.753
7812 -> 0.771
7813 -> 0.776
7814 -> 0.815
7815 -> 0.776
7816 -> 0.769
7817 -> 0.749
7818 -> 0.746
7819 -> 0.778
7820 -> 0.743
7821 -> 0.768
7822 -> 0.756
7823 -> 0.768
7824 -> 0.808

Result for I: 0.749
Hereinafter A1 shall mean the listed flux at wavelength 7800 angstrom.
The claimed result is 0.762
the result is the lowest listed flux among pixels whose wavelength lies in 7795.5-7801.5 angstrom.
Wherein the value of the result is 0.677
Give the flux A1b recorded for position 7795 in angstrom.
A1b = 0.714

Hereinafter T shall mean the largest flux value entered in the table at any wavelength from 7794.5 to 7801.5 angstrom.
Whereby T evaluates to 0.762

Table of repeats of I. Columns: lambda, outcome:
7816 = 0.769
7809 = 0.744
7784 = 0.818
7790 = 0.726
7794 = 0.813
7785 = 0.731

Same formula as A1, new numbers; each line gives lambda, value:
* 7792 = 0.74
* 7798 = 0.723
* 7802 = 0.735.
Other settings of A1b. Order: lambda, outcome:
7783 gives 0.807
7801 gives 0.758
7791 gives 0.851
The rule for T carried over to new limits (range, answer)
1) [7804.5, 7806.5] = 0.766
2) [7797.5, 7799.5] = 0.724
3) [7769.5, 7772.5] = 0.793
